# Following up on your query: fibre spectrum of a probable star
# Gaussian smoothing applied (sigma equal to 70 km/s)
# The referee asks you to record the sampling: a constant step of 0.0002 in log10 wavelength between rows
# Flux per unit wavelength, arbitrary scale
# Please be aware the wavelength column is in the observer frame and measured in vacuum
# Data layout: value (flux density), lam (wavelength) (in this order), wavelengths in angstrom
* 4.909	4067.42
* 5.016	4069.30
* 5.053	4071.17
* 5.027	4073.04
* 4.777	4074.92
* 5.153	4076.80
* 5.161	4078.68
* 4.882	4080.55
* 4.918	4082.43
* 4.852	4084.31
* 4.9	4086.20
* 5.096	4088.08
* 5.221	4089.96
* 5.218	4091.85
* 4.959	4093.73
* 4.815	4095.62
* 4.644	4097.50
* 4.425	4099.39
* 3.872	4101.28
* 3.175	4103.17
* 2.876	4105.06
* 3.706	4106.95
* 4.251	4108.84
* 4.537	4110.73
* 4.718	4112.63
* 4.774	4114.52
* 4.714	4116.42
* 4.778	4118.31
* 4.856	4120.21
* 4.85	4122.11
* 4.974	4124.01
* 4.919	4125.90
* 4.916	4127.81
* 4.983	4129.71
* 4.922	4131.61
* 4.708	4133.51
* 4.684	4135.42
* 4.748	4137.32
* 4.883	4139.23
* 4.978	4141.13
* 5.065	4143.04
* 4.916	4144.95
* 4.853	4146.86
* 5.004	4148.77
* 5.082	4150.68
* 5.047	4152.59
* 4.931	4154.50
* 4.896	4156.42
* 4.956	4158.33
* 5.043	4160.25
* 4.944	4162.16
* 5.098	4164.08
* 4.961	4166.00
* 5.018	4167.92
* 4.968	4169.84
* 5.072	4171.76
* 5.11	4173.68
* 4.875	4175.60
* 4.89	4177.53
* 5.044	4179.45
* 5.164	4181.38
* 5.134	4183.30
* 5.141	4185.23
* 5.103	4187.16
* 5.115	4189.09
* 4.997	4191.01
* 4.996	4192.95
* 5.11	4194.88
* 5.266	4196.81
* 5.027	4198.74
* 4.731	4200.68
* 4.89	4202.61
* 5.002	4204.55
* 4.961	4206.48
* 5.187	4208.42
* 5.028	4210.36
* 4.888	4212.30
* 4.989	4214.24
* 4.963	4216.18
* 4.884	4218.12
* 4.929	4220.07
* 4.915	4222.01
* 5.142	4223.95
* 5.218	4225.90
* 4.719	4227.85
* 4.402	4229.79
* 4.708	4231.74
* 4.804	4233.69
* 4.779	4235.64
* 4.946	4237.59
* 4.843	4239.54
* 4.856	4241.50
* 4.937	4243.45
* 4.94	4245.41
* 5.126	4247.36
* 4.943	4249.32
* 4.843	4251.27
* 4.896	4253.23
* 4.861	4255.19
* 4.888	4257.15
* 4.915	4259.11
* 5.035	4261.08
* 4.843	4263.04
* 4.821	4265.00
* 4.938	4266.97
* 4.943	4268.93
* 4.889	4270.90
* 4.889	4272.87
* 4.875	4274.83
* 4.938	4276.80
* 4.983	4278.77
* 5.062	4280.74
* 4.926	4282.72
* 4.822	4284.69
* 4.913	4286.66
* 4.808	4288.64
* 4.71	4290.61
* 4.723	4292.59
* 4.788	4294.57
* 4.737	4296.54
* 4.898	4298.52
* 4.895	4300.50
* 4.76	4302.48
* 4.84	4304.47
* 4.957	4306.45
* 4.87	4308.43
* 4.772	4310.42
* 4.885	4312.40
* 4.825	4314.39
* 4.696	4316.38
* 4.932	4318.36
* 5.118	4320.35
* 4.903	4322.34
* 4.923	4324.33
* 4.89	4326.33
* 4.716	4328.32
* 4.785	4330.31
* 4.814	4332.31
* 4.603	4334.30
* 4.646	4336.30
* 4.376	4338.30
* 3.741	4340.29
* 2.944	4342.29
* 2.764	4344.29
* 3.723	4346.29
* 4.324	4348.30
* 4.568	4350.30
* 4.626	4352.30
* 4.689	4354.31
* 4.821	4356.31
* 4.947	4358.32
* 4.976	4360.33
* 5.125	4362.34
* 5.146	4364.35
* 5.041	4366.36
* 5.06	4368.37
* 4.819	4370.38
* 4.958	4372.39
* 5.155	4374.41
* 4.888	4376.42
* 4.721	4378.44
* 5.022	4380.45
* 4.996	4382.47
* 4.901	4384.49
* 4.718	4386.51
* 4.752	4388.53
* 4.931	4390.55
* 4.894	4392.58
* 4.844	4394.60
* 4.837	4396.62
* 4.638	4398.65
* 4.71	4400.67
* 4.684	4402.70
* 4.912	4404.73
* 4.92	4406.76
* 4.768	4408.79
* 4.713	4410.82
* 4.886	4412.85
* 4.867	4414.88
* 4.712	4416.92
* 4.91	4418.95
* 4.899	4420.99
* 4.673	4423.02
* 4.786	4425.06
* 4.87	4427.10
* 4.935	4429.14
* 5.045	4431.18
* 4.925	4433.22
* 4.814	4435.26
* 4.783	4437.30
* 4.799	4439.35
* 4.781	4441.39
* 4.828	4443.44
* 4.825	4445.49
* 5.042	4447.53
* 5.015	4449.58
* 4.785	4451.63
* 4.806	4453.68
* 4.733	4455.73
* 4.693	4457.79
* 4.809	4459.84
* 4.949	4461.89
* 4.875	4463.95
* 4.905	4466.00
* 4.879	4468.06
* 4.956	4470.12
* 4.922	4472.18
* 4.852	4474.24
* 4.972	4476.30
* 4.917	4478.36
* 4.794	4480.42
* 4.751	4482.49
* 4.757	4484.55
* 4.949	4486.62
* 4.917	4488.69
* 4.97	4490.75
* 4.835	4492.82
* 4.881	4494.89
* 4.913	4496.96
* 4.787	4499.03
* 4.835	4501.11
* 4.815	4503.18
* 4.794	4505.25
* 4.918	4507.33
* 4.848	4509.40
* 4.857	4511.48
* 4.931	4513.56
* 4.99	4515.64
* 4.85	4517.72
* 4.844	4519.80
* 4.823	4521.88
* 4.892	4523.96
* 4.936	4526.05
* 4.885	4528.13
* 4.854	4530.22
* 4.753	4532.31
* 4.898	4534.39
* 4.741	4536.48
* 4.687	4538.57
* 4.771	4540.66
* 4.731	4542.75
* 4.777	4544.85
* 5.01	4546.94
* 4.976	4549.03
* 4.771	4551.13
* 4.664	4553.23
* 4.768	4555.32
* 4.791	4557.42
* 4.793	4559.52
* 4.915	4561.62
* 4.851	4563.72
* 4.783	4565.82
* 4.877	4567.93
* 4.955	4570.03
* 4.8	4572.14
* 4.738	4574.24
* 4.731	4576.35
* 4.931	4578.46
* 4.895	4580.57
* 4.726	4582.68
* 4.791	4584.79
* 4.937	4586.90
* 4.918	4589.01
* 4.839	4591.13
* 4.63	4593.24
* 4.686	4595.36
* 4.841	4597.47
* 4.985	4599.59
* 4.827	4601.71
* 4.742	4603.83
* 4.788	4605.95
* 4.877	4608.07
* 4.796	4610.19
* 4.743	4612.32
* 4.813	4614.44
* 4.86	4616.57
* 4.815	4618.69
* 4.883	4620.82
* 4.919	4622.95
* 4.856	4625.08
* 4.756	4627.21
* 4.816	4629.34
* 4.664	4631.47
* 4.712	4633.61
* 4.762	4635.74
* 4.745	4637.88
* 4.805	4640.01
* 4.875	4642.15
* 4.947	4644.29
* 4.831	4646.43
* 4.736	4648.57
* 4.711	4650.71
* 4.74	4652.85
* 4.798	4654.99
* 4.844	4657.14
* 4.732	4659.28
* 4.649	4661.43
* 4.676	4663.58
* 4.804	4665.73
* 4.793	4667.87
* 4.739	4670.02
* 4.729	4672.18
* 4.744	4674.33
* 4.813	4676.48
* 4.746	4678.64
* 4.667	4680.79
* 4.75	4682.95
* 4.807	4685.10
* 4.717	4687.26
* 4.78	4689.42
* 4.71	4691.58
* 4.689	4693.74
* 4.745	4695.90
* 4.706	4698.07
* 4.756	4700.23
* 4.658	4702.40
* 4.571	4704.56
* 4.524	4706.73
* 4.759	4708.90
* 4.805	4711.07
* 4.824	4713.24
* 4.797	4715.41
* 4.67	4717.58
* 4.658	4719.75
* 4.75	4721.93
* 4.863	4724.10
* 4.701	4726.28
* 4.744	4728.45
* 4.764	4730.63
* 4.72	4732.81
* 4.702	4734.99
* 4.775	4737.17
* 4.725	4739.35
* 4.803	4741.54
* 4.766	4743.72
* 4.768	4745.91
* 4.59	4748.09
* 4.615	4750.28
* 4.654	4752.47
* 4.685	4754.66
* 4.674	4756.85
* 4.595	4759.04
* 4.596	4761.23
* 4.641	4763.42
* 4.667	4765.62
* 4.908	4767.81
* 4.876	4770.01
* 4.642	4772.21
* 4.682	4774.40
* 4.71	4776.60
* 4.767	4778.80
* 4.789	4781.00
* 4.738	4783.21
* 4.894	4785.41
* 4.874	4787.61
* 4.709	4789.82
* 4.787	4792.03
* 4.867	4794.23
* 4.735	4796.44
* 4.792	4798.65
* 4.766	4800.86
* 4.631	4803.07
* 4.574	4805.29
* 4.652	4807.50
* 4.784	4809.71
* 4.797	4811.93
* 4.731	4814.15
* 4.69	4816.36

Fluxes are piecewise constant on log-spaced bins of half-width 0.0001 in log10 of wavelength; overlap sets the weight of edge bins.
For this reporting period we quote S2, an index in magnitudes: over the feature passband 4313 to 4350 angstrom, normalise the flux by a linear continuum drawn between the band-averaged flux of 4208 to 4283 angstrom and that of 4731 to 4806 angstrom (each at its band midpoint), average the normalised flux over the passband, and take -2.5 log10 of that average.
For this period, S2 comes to 0.10 mag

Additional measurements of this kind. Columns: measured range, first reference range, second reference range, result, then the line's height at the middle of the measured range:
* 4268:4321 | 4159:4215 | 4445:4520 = 0.02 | 4.97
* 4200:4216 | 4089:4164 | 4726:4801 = -0.05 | 4.72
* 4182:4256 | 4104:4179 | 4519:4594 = -0.03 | 4.81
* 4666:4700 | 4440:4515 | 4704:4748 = 0.00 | 4.76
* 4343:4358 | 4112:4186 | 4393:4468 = 0.15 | 4.86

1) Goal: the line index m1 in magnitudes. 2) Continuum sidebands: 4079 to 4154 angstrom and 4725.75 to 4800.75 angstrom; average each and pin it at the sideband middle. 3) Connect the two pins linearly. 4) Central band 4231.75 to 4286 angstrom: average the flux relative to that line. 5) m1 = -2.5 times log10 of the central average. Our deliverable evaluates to -0.04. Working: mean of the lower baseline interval 4.72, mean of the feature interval 4.91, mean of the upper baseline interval 4.74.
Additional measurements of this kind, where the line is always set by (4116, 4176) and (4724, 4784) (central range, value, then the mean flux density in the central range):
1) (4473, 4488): -0.01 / 4.86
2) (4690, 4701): 0.00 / 4.72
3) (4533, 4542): 0.00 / 4.78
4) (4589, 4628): -0.01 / 4.82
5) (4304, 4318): 0.01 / 4.84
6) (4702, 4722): 0.01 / 4.7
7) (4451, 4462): 0.01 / 4.78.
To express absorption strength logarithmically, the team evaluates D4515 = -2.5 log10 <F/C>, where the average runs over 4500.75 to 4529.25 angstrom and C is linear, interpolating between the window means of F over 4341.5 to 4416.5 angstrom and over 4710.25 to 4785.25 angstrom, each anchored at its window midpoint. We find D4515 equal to -0.03 mag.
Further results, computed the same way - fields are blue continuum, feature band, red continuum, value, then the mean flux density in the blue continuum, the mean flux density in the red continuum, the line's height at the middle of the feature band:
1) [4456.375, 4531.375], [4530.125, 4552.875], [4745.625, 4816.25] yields 0.01 mag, 4.87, 4.72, 4.85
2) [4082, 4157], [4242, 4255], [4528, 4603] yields -0.04 mag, 4.71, 4.82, 4.74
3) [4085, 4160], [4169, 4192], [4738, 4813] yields -0.07 mag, 4.72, 4.73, 4.72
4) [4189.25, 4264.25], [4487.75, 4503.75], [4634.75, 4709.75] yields -0.01 mag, 4.93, 4.74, 4.82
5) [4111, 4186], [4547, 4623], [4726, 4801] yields -0.01 mag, 4.93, 4.74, 4.79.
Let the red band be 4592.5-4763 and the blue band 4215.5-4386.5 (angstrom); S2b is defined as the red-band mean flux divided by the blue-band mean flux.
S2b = 1.0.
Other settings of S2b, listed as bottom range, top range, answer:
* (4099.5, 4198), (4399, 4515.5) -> 1.01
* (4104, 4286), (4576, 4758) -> 0.97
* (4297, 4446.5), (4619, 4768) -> 1.00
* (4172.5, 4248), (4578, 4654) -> 0.97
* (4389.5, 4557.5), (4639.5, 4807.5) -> 0.98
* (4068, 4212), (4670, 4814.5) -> 0.97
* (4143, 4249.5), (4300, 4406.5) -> 0.95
